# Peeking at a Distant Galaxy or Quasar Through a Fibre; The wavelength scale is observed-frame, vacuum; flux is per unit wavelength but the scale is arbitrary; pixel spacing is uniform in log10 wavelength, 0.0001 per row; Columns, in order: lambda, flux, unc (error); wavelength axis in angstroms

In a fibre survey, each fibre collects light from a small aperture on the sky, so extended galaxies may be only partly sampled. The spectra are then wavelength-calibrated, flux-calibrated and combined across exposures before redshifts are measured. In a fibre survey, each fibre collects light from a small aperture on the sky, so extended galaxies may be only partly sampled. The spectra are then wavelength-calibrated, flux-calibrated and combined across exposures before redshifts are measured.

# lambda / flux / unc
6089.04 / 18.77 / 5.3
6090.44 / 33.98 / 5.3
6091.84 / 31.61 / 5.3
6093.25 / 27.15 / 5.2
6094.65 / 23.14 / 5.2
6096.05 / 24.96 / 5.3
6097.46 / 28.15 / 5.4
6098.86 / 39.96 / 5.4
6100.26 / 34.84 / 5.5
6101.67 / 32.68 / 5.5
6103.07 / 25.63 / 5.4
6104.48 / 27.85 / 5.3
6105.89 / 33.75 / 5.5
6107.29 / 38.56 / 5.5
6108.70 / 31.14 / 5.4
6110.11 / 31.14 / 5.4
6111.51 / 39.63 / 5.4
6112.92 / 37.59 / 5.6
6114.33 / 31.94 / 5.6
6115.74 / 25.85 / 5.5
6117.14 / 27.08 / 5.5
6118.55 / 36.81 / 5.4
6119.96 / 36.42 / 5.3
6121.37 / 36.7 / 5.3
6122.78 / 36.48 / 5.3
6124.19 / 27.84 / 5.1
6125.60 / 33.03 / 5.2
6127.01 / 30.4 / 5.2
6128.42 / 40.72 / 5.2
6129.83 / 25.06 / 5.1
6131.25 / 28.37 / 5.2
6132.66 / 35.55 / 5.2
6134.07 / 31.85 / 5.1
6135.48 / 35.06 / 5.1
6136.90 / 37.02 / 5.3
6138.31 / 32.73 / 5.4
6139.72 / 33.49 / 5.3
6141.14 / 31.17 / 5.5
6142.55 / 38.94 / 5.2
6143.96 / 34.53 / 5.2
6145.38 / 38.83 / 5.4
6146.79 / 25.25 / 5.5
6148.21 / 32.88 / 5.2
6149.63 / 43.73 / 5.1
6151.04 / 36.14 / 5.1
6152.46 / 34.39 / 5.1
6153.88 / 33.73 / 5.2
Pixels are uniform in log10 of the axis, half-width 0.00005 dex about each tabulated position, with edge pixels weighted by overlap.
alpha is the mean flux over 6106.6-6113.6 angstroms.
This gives 35.6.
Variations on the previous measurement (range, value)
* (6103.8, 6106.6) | 30.9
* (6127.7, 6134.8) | 32.3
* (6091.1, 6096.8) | 26.8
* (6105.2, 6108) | 36.2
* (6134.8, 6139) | 34.9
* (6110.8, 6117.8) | 32.5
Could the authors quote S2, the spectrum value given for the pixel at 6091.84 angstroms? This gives 31.61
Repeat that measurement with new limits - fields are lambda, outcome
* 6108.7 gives 31.14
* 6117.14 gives 27.08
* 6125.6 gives 33.03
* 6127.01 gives 30.4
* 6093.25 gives 27.15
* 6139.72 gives 33.49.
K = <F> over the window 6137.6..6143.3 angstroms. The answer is 34.1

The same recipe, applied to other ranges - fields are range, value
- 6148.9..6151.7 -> 40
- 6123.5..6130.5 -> 31.5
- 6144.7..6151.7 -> 35.4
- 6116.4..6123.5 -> 34.7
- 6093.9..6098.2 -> 25.6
